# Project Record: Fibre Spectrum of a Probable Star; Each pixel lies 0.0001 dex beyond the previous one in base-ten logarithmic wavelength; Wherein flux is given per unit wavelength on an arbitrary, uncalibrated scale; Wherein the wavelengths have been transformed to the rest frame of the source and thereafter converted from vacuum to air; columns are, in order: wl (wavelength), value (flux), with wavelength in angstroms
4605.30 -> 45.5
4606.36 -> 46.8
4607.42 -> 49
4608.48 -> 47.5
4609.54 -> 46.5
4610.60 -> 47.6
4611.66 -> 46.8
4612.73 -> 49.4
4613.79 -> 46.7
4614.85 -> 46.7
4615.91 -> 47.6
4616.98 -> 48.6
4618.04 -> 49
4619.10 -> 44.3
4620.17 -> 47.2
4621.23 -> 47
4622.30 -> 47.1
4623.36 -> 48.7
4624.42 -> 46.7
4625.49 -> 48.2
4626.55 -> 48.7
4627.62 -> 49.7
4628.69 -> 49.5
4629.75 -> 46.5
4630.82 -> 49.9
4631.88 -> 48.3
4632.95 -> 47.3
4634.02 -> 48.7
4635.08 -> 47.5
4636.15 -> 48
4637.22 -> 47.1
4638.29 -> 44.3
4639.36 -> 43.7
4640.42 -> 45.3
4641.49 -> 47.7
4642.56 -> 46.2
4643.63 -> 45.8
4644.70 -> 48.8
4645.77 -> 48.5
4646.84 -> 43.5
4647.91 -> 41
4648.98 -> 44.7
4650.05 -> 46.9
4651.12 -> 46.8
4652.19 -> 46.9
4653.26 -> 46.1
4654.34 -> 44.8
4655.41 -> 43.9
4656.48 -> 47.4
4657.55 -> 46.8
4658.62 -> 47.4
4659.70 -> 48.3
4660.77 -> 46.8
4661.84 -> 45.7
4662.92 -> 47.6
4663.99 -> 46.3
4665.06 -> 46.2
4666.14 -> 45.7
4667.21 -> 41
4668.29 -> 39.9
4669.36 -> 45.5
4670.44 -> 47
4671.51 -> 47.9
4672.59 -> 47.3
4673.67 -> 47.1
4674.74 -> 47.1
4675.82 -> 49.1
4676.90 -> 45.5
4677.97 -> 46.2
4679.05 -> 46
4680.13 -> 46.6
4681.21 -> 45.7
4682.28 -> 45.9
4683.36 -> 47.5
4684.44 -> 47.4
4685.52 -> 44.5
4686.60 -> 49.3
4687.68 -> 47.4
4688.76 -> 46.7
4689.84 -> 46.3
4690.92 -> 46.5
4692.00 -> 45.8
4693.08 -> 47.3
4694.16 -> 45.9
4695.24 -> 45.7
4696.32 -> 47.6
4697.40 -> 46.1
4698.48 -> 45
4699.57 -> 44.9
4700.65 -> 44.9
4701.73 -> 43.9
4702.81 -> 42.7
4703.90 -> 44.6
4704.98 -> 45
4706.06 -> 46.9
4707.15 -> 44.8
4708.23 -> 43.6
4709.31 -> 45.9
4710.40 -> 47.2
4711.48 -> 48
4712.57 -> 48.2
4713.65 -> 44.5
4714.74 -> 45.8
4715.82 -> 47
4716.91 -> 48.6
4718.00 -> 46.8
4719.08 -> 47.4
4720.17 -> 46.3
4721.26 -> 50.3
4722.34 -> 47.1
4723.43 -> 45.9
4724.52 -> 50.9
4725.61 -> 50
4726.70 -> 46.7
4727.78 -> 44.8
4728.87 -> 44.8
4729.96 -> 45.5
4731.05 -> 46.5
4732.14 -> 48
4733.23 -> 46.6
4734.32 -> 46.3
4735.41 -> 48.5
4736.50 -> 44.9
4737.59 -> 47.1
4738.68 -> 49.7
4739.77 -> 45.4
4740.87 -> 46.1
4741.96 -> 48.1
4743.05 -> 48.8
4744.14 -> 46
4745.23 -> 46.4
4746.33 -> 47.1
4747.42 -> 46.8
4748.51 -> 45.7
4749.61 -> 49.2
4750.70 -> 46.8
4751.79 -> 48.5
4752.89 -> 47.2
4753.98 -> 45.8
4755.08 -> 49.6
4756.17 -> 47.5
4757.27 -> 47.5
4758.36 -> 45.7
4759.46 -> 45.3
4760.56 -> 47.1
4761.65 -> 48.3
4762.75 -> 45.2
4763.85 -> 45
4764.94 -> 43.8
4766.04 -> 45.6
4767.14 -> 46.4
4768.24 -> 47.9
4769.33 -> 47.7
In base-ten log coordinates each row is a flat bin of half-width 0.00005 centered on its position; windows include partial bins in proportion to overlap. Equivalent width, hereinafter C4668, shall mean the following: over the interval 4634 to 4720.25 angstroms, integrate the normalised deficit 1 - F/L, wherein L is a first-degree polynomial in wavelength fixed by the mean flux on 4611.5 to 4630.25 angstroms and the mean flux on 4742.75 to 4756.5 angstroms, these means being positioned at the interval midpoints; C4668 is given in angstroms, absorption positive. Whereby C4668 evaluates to 2.5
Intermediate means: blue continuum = 47.7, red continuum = 47.3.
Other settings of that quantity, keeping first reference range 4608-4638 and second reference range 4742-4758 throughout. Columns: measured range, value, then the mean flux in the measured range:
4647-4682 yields 1.2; 46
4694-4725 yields 0.8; 46.3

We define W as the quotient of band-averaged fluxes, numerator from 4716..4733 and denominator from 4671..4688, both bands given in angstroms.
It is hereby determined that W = 1.01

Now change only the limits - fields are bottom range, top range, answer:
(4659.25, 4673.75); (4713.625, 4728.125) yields 1.04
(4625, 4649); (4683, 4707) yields 0.98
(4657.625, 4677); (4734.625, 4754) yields 1.02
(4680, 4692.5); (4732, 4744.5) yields 1.01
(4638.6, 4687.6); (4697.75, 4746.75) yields 1.01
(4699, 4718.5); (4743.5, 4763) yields 1.03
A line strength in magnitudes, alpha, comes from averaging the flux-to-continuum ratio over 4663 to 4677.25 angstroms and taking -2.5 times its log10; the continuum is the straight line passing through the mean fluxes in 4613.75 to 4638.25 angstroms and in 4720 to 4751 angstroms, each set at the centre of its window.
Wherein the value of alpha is 0.04 mag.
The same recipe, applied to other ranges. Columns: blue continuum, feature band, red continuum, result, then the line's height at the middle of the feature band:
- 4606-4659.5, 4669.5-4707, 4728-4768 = 0.015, 46.9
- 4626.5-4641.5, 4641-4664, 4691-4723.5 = 0.020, 47.1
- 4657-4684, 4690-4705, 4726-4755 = 0.024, 46.5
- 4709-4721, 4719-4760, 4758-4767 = -0.018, 46.3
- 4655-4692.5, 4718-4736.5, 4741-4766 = -0.011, 46.7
